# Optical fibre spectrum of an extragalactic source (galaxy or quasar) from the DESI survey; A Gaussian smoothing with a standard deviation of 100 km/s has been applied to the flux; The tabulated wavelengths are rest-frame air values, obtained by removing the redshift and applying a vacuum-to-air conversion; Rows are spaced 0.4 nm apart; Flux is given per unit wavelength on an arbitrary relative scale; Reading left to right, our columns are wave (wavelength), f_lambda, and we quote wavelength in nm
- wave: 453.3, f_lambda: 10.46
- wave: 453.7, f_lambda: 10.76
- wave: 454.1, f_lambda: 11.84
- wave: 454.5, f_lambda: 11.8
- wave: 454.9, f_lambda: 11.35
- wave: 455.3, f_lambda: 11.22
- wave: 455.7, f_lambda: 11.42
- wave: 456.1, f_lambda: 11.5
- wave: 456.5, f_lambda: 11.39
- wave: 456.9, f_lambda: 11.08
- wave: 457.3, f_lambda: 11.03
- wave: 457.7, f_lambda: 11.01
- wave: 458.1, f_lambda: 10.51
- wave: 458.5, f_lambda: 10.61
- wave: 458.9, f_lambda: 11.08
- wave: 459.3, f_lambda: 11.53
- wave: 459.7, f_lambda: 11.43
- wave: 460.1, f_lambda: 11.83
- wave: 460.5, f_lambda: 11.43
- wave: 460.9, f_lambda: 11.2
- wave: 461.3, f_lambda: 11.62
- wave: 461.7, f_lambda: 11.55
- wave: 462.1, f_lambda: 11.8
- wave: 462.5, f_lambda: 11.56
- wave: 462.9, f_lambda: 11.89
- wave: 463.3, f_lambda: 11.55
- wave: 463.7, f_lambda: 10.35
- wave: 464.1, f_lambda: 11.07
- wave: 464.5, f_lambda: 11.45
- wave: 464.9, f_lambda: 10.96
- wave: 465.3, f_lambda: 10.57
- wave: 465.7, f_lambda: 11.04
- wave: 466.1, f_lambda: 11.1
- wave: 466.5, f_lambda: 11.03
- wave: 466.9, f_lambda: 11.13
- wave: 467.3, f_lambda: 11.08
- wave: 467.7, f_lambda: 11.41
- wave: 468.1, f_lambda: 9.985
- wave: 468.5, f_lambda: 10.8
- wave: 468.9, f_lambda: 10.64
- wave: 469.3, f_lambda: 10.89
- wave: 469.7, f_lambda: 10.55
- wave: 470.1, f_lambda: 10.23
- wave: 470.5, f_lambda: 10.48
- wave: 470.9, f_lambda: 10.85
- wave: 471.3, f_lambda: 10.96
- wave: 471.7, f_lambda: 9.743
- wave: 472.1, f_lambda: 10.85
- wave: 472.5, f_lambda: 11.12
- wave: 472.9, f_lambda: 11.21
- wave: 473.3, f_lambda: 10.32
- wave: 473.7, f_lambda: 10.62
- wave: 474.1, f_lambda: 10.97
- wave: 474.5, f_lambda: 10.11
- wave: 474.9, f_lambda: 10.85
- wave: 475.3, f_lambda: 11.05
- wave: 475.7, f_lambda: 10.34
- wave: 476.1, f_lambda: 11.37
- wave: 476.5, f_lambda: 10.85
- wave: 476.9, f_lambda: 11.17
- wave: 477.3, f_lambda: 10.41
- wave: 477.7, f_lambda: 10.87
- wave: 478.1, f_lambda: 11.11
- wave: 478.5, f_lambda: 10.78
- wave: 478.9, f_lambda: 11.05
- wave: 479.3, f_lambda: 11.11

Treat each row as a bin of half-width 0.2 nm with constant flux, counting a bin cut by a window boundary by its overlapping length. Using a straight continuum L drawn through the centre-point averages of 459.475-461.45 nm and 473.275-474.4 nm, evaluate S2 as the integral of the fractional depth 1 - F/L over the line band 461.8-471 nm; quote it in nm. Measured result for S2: 0.11 nm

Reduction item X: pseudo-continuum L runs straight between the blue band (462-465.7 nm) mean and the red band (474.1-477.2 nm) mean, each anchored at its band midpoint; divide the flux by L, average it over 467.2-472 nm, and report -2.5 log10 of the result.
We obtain 0.04 mag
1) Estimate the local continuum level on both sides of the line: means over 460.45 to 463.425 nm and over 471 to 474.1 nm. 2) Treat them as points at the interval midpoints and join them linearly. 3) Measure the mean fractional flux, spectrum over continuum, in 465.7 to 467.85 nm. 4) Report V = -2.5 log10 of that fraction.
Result 0.01 mag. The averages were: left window 11.6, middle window 11.1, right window 10.7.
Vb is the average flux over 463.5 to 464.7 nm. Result 11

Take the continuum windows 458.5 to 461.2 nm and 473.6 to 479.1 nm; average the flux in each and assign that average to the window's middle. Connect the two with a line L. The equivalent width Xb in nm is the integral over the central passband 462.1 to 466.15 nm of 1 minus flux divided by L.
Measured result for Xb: 0.01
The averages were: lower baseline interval 11.4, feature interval 11.2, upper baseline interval 10.8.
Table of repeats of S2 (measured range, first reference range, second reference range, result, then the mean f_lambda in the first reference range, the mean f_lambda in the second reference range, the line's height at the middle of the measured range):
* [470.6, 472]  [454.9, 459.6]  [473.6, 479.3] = 0.05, 11.1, 10.8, 10.9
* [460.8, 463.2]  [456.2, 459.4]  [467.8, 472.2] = -0.17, 11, 10.6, 10.9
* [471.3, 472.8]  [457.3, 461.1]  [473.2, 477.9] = 0.02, 11.2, 10.8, 10.8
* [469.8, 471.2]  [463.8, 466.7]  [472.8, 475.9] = 0.03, 11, 10.7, 10.8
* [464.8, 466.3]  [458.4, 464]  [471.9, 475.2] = 0.03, 11.4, 10.8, 11.2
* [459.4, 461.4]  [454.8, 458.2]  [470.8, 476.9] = -0.07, 11.2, 10.8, 11.1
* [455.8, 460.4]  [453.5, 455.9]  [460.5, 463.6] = 0.11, 11.4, 11.5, 11.5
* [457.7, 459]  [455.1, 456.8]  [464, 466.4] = 0.06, 11.4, 11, 11.3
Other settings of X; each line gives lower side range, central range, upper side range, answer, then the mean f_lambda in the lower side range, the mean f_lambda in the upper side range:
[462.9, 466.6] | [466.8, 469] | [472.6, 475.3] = 0.01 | 11.1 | 10.7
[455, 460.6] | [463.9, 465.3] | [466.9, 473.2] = -0.01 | 11.2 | 10.7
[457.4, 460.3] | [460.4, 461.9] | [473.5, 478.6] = -0.03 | 11.1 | 10.8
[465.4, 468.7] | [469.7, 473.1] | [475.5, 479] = 0.02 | 10.9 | 10.9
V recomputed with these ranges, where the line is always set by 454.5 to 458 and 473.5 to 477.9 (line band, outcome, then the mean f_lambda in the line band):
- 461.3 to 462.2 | -0.05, 11.6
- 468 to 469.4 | 0.04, 10.6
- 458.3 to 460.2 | -0.01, 11.3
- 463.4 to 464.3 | 0.03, 10.8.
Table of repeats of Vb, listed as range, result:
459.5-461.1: 11.5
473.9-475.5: 10.7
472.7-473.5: 10.8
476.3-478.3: 10.9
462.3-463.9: 11.3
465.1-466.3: 10.9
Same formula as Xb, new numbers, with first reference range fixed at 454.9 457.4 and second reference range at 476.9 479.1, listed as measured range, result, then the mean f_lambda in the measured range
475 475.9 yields 0.02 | 10.7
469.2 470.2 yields 0.04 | 10.6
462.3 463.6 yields -0.05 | 11.6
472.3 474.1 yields 0.02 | 10.8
